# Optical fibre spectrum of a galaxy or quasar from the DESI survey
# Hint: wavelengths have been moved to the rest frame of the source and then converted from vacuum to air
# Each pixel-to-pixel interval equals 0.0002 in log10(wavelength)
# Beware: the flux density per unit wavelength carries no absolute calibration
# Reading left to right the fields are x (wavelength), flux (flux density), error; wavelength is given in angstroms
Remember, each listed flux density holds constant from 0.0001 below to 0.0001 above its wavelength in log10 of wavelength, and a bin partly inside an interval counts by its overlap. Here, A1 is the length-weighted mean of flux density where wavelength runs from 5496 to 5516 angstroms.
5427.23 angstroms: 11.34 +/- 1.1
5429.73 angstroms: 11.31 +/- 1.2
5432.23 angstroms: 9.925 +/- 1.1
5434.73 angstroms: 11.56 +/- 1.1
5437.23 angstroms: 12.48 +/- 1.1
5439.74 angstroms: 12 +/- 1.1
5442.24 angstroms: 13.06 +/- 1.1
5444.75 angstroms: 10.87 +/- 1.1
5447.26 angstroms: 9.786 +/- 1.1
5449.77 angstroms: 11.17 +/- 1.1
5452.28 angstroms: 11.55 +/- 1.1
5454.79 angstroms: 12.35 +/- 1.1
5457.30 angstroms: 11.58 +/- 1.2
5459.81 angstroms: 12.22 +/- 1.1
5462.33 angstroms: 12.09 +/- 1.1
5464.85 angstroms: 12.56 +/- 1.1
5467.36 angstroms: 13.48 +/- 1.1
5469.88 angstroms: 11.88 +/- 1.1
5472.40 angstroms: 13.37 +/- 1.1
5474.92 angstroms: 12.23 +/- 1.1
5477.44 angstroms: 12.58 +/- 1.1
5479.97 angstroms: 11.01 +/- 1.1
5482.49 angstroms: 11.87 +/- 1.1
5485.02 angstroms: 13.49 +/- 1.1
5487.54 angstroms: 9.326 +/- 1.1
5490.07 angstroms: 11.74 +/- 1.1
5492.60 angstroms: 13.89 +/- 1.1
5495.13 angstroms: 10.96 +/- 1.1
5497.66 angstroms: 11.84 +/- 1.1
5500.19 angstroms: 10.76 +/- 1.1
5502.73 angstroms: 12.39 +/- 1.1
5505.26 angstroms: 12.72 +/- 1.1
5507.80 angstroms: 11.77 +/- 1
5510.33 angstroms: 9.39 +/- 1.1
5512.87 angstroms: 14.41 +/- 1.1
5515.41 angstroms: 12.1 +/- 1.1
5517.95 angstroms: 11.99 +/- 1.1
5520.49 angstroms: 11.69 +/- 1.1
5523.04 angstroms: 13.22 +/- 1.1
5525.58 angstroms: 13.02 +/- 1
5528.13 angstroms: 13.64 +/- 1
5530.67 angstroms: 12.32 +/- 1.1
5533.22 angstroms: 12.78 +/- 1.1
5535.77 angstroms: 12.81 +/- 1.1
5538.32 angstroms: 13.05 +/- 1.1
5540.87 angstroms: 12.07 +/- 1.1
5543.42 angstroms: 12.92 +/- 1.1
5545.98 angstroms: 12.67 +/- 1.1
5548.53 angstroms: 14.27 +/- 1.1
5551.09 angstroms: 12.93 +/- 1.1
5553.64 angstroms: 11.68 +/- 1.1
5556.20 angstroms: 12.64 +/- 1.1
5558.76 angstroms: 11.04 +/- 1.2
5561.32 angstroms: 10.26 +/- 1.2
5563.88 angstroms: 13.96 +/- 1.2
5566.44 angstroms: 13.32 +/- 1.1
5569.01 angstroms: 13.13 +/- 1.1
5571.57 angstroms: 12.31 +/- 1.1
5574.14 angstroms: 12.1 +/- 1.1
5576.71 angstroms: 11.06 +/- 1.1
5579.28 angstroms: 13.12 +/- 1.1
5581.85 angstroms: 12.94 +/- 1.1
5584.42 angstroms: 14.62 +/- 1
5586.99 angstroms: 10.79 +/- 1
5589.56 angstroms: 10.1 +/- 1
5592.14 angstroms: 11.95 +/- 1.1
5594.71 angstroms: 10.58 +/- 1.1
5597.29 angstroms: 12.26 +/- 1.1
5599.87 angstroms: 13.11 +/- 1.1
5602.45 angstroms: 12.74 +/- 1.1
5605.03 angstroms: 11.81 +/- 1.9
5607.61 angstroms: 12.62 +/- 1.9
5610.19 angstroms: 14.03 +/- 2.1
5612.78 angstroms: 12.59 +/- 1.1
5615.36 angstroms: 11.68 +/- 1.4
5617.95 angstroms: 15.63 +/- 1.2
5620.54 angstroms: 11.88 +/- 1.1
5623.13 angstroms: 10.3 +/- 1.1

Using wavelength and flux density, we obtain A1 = 11.9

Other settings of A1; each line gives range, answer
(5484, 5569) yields 12.3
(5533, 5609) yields 12.4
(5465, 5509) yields 12.1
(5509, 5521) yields 11.9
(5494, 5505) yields 11.6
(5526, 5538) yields 12.9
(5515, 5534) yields 12.6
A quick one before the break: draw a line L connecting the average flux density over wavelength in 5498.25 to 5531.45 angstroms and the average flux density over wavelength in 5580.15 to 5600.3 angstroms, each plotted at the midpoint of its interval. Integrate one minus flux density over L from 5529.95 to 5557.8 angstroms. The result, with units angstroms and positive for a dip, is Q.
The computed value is -1.3 angstroms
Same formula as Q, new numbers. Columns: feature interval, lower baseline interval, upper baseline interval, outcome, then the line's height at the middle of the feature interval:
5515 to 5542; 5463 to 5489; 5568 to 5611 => -0.9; 12.2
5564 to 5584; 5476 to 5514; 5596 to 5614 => -0.4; 12.5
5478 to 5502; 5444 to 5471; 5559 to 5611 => 0.5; 11.9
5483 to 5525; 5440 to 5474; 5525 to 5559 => 1.4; 12.4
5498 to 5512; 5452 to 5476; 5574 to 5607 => 0.9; 12.3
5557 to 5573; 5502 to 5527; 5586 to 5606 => -0.6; 11.9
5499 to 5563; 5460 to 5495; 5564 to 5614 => -0.2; 12.3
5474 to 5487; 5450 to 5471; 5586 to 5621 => 0.1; 12.2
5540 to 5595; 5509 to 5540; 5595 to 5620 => 1.5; 12.7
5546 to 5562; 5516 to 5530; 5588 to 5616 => 0.3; 12.5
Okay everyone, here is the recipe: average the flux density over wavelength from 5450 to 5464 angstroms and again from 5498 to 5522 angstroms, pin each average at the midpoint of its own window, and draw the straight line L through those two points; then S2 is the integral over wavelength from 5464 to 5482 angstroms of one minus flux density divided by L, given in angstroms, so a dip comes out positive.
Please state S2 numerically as -0.8 angstroms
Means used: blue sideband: 11.9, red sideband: 11.9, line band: 12.4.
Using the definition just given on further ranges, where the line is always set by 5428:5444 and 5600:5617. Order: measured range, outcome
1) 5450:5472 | -0.7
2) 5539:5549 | -0.5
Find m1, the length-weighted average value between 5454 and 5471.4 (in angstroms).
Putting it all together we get 12.3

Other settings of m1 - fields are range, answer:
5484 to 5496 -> 11.9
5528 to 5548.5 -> 12.8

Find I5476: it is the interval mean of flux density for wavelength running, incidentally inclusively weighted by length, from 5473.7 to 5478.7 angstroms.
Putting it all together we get 12.4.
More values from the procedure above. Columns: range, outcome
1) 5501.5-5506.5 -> 12.6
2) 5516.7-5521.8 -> 11.8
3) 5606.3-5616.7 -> 12.7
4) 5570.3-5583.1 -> 12.3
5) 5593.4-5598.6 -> 11.4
